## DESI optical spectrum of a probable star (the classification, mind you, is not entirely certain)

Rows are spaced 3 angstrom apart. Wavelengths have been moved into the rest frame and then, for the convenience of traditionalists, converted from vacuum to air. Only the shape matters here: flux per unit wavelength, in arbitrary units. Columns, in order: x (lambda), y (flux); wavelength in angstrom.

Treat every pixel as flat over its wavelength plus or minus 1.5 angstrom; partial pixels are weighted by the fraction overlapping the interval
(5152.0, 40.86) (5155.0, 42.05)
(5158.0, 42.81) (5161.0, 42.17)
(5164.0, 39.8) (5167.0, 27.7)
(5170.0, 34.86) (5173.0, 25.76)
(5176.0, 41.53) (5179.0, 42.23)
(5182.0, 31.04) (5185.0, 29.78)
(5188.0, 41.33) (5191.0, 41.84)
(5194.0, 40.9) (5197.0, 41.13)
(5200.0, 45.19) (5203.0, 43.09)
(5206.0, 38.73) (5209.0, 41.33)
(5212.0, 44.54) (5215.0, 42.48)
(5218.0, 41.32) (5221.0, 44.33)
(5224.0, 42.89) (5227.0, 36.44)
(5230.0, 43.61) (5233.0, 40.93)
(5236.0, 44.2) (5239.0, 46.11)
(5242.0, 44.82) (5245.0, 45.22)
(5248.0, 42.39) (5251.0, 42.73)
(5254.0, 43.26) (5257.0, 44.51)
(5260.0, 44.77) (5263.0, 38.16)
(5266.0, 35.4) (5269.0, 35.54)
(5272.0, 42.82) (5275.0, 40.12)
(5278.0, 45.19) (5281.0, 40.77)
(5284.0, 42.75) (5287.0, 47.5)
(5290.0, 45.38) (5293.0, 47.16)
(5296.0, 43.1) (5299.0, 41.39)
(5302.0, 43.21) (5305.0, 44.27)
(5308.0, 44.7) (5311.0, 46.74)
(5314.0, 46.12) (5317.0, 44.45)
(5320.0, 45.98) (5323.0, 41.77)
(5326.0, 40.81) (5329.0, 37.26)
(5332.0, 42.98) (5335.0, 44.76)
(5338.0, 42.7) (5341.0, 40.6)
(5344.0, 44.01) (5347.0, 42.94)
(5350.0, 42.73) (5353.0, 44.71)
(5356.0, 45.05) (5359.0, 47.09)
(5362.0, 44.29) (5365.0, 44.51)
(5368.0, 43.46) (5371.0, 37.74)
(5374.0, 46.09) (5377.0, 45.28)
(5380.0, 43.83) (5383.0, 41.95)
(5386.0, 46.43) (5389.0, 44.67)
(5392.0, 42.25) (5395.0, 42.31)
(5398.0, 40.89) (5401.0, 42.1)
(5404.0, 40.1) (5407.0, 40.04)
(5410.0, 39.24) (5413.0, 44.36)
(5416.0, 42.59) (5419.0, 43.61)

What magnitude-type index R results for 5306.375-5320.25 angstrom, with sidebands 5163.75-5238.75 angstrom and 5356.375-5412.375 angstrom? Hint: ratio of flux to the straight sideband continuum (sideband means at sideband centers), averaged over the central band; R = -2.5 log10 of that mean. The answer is -0.10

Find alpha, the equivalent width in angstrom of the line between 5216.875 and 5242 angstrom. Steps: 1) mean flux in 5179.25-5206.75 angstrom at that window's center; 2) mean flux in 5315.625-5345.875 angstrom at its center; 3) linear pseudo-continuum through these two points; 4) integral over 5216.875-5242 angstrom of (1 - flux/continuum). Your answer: -1.51 angstrom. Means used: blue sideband 39.4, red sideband 42.5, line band 42.6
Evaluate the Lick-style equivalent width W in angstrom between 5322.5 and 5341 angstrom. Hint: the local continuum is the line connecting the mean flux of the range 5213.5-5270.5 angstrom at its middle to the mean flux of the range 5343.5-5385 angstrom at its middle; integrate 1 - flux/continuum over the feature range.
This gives 0.75 angstrom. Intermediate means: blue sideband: 42.1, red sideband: 43.9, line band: 41.6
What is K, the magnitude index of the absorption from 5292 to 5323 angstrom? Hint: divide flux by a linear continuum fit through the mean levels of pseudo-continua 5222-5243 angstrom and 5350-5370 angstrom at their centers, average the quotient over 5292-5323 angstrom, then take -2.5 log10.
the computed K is -0.02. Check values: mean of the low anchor 42.7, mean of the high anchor 44.5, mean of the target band 44.5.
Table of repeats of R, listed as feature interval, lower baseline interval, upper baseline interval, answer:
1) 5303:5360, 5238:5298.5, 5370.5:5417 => -0.023 mag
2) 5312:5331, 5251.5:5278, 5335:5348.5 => -0.014 mag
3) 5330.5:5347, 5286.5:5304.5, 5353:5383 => 0.030 mag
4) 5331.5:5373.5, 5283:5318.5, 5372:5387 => 0.026 mag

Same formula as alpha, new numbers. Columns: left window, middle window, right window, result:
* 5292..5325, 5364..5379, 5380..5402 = -0.02 angstrom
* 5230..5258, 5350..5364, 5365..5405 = -0.61 angstrom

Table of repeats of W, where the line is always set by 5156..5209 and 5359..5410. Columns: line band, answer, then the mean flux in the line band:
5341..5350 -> -0.2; 42.9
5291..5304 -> -0.9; 43.8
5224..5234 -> -0.3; 40.7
